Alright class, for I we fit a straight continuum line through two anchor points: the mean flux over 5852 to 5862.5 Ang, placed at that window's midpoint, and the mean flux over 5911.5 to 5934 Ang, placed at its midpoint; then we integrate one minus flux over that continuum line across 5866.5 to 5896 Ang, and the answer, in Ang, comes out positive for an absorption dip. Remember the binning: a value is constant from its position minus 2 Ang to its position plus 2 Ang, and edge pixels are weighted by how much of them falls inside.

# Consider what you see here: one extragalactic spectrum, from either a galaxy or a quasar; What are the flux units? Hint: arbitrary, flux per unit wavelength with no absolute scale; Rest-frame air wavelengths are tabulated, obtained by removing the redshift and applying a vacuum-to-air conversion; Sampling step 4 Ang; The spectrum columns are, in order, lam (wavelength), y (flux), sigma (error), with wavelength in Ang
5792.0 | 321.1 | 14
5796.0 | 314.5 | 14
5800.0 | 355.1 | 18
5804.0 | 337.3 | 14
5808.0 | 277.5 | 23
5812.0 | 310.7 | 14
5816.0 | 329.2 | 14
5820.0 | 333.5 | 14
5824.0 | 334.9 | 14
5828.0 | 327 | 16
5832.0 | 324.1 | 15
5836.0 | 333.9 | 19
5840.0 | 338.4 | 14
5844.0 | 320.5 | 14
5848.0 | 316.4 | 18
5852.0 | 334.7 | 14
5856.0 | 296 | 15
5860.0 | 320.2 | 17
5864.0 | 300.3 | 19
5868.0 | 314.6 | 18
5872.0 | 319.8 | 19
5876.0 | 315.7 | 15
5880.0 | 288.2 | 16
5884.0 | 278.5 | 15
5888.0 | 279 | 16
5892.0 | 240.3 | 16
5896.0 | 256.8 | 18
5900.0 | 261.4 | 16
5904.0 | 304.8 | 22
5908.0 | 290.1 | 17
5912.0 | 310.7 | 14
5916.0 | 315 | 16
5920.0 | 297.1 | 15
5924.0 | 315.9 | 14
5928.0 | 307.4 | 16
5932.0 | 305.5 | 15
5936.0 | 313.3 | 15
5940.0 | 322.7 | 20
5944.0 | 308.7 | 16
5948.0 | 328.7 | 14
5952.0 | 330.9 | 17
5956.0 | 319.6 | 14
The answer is 2.2 Ang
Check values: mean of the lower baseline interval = 313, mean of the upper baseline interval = 308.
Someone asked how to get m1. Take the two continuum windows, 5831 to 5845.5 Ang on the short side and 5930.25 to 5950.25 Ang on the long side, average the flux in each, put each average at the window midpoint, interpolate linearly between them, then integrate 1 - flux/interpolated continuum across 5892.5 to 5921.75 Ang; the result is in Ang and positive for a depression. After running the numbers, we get 2.9 Ang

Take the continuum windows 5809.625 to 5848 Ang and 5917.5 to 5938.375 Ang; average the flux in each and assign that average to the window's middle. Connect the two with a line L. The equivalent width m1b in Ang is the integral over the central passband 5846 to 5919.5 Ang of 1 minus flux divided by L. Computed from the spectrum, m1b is 4.6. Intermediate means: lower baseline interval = 327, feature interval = 297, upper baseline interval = 308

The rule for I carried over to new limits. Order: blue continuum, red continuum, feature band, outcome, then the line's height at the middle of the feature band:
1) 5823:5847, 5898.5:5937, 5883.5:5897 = 2.1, 311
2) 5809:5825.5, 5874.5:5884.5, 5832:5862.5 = -1.2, 310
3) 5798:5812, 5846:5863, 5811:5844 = -1.0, 319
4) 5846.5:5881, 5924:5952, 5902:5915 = 0.5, 314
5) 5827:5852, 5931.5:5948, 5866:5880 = 0.5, 323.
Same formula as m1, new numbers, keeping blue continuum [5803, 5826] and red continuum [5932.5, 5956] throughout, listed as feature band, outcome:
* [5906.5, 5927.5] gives 0.9 Ang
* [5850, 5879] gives 0.6 Ang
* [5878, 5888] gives 1.2 Ang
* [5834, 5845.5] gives -0.4 Ang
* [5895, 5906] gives 1.5 Ang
